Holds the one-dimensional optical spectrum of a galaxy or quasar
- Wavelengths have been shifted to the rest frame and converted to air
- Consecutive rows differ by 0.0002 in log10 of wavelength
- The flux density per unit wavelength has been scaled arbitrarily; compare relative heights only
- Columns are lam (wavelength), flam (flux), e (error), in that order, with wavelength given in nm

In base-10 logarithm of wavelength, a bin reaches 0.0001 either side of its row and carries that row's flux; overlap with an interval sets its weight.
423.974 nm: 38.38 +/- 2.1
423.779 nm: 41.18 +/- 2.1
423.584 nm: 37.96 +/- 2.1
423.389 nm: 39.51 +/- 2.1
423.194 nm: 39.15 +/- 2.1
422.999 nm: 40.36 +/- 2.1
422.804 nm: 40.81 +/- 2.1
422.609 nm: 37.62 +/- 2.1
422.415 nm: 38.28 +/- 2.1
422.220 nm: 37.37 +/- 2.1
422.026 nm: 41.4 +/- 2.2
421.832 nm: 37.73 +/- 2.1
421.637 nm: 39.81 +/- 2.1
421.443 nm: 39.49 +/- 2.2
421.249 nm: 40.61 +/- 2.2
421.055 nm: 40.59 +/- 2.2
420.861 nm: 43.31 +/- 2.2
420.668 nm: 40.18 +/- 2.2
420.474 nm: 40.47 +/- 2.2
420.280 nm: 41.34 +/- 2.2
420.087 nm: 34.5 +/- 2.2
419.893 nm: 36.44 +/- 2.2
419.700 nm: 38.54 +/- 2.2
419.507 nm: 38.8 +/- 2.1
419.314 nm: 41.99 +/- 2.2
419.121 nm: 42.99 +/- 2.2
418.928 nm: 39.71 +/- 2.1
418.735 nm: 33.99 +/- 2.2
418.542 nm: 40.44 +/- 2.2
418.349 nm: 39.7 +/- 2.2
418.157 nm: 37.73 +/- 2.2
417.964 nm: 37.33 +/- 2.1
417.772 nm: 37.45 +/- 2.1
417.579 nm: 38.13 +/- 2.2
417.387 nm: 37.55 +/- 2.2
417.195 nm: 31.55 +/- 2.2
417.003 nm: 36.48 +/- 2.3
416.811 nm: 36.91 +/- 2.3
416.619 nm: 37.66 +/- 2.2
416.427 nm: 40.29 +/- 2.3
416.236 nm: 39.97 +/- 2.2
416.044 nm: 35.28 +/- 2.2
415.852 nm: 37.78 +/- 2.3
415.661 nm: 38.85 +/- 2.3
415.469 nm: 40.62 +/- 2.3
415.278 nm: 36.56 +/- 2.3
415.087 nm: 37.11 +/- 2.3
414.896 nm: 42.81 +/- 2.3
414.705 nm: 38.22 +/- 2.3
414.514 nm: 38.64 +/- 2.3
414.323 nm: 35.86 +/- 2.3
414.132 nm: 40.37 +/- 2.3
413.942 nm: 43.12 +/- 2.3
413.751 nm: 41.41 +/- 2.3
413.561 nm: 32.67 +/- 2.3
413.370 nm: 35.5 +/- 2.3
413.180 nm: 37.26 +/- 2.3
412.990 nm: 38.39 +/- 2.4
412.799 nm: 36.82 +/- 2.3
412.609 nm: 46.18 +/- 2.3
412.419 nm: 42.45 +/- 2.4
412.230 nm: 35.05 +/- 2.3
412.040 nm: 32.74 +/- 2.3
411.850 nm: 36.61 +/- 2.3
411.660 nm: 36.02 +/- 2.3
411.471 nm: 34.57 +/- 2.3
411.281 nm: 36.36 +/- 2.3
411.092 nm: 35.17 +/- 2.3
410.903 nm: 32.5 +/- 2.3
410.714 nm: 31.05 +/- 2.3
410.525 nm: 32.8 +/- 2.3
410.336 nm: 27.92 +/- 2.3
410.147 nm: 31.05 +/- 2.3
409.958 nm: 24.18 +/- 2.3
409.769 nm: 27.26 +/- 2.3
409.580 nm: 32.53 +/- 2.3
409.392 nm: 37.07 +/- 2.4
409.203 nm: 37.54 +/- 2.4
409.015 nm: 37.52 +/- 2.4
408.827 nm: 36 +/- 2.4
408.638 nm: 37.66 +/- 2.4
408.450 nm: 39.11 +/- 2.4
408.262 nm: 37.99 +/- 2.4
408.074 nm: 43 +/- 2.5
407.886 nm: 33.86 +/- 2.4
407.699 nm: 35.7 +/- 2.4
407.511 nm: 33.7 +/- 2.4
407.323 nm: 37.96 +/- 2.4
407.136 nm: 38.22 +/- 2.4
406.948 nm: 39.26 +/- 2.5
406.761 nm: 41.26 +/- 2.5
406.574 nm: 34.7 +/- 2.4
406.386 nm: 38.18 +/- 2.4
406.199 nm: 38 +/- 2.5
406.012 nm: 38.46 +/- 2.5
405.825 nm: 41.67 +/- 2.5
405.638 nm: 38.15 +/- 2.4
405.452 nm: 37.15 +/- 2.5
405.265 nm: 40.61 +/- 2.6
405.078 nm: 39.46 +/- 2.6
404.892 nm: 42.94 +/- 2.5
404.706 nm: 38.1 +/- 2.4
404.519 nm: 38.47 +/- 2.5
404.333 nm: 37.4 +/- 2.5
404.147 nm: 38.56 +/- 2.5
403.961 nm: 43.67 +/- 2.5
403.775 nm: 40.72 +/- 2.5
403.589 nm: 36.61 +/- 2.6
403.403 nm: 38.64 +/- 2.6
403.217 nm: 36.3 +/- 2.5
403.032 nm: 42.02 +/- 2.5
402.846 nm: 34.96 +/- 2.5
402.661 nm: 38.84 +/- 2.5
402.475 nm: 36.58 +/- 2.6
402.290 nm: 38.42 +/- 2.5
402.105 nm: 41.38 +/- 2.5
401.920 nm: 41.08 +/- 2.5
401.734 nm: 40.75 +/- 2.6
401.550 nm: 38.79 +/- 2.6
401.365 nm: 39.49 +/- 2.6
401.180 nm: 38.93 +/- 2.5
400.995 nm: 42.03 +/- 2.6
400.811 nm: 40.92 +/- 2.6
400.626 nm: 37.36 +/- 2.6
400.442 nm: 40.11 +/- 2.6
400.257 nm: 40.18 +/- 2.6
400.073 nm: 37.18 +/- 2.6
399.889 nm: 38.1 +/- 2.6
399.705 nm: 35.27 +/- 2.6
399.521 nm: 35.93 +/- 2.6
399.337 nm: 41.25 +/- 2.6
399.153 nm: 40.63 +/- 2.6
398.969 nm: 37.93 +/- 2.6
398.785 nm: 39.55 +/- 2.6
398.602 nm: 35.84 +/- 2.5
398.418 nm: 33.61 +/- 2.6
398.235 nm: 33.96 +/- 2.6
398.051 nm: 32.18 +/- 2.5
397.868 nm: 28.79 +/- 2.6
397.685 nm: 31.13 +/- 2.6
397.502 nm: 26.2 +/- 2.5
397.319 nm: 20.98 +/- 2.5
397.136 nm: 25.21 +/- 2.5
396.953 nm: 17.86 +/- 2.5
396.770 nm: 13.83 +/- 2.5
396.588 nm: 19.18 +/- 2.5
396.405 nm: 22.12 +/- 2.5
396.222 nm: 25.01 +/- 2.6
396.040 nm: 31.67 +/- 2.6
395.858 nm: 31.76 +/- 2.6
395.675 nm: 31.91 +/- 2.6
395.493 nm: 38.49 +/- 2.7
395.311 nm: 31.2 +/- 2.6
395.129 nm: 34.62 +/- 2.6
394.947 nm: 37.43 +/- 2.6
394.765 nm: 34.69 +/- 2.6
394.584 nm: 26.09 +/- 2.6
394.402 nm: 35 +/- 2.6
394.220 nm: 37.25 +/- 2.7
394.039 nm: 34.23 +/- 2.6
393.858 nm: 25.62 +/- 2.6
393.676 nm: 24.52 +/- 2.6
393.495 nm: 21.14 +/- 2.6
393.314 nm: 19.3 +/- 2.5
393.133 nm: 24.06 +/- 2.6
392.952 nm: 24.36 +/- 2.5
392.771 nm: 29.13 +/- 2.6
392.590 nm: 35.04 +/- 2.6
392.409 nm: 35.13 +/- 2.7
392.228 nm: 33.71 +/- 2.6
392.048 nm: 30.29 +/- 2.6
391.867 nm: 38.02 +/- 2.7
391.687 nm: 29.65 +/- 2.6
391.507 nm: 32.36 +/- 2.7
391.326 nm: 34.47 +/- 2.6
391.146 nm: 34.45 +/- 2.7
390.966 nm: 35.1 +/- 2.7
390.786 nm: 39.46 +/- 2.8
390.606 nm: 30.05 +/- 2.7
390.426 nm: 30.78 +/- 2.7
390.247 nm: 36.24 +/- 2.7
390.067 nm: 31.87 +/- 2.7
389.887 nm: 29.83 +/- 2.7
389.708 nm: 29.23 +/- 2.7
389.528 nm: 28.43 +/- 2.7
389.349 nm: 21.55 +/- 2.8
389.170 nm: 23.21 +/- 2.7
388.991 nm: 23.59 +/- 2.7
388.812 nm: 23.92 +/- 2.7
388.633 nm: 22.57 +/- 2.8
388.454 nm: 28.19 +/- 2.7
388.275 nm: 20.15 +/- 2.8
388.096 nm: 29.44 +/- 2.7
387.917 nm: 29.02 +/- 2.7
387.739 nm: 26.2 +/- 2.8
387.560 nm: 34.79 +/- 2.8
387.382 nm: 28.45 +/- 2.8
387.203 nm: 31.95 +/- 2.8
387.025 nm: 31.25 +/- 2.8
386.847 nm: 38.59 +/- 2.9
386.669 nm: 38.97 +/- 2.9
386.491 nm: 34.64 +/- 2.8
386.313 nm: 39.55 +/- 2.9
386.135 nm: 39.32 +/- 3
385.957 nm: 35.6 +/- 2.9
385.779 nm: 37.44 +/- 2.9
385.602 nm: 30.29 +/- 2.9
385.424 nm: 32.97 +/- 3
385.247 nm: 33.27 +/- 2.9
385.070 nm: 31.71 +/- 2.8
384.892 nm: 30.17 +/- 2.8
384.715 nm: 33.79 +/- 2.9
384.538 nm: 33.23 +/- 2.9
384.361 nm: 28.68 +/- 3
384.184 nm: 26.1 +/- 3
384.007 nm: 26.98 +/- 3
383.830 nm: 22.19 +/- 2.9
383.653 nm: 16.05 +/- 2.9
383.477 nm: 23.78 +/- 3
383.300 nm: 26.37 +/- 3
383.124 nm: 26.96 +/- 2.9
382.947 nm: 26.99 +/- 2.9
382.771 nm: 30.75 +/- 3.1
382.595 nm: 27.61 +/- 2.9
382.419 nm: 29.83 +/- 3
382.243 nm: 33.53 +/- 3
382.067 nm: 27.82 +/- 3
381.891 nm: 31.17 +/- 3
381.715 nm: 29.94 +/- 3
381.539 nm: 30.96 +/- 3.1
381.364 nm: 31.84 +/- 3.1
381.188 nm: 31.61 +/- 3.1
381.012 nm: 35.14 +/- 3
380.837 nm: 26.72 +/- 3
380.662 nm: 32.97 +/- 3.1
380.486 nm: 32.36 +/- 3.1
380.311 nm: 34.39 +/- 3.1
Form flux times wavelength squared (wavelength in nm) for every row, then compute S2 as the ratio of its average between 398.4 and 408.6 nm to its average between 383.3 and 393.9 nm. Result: 1.39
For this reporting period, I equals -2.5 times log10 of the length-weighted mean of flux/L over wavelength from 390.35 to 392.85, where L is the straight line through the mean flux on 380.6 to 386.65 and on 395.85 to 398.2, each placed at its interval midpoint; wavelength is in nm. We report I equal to -0.22 mag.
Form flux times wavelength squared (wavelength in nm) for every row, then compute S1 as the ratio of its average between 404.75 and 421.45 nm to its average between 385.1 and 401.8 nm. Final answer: 1.30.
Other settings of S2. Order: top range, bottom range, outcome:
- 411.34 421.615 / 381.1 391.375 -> 1.48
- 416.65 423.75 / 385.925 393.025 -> 1.45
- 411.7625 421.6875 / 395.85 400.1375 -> 1.38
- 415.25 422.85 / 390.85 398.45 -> 1.48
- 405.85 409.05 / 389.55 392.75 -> 1.24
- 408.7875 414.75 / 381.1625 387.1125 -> 1.33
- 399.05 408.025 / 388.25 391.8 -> 1.40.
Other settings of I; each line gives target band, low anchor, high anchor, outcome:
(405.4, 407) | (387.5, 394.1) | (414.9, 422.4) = -0.12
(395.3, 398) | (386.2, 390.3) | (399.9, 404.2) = 0.32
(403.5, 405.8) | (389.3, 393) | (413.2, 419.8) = -0.12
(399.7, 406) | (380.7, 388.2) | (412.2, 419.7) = -0.11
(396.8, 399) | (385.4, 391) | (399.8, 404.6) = 0.23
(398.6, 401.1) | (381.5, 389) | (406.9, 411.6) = -0.18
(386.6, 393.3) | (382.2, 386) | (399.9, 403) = 0.08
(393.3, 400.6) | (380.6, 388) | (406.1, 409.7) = 0.10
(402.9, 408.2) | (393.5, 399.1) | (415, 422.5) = -0.16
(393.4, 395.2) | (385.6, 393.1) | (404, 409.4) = 0.08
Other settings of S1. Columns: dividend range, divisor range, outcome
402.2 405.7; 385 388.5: 1.30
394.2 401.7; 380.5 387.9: 1.15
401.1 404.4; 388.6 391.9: 1.37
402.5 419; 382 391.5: 1.39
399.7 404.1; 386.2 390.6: 1.41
